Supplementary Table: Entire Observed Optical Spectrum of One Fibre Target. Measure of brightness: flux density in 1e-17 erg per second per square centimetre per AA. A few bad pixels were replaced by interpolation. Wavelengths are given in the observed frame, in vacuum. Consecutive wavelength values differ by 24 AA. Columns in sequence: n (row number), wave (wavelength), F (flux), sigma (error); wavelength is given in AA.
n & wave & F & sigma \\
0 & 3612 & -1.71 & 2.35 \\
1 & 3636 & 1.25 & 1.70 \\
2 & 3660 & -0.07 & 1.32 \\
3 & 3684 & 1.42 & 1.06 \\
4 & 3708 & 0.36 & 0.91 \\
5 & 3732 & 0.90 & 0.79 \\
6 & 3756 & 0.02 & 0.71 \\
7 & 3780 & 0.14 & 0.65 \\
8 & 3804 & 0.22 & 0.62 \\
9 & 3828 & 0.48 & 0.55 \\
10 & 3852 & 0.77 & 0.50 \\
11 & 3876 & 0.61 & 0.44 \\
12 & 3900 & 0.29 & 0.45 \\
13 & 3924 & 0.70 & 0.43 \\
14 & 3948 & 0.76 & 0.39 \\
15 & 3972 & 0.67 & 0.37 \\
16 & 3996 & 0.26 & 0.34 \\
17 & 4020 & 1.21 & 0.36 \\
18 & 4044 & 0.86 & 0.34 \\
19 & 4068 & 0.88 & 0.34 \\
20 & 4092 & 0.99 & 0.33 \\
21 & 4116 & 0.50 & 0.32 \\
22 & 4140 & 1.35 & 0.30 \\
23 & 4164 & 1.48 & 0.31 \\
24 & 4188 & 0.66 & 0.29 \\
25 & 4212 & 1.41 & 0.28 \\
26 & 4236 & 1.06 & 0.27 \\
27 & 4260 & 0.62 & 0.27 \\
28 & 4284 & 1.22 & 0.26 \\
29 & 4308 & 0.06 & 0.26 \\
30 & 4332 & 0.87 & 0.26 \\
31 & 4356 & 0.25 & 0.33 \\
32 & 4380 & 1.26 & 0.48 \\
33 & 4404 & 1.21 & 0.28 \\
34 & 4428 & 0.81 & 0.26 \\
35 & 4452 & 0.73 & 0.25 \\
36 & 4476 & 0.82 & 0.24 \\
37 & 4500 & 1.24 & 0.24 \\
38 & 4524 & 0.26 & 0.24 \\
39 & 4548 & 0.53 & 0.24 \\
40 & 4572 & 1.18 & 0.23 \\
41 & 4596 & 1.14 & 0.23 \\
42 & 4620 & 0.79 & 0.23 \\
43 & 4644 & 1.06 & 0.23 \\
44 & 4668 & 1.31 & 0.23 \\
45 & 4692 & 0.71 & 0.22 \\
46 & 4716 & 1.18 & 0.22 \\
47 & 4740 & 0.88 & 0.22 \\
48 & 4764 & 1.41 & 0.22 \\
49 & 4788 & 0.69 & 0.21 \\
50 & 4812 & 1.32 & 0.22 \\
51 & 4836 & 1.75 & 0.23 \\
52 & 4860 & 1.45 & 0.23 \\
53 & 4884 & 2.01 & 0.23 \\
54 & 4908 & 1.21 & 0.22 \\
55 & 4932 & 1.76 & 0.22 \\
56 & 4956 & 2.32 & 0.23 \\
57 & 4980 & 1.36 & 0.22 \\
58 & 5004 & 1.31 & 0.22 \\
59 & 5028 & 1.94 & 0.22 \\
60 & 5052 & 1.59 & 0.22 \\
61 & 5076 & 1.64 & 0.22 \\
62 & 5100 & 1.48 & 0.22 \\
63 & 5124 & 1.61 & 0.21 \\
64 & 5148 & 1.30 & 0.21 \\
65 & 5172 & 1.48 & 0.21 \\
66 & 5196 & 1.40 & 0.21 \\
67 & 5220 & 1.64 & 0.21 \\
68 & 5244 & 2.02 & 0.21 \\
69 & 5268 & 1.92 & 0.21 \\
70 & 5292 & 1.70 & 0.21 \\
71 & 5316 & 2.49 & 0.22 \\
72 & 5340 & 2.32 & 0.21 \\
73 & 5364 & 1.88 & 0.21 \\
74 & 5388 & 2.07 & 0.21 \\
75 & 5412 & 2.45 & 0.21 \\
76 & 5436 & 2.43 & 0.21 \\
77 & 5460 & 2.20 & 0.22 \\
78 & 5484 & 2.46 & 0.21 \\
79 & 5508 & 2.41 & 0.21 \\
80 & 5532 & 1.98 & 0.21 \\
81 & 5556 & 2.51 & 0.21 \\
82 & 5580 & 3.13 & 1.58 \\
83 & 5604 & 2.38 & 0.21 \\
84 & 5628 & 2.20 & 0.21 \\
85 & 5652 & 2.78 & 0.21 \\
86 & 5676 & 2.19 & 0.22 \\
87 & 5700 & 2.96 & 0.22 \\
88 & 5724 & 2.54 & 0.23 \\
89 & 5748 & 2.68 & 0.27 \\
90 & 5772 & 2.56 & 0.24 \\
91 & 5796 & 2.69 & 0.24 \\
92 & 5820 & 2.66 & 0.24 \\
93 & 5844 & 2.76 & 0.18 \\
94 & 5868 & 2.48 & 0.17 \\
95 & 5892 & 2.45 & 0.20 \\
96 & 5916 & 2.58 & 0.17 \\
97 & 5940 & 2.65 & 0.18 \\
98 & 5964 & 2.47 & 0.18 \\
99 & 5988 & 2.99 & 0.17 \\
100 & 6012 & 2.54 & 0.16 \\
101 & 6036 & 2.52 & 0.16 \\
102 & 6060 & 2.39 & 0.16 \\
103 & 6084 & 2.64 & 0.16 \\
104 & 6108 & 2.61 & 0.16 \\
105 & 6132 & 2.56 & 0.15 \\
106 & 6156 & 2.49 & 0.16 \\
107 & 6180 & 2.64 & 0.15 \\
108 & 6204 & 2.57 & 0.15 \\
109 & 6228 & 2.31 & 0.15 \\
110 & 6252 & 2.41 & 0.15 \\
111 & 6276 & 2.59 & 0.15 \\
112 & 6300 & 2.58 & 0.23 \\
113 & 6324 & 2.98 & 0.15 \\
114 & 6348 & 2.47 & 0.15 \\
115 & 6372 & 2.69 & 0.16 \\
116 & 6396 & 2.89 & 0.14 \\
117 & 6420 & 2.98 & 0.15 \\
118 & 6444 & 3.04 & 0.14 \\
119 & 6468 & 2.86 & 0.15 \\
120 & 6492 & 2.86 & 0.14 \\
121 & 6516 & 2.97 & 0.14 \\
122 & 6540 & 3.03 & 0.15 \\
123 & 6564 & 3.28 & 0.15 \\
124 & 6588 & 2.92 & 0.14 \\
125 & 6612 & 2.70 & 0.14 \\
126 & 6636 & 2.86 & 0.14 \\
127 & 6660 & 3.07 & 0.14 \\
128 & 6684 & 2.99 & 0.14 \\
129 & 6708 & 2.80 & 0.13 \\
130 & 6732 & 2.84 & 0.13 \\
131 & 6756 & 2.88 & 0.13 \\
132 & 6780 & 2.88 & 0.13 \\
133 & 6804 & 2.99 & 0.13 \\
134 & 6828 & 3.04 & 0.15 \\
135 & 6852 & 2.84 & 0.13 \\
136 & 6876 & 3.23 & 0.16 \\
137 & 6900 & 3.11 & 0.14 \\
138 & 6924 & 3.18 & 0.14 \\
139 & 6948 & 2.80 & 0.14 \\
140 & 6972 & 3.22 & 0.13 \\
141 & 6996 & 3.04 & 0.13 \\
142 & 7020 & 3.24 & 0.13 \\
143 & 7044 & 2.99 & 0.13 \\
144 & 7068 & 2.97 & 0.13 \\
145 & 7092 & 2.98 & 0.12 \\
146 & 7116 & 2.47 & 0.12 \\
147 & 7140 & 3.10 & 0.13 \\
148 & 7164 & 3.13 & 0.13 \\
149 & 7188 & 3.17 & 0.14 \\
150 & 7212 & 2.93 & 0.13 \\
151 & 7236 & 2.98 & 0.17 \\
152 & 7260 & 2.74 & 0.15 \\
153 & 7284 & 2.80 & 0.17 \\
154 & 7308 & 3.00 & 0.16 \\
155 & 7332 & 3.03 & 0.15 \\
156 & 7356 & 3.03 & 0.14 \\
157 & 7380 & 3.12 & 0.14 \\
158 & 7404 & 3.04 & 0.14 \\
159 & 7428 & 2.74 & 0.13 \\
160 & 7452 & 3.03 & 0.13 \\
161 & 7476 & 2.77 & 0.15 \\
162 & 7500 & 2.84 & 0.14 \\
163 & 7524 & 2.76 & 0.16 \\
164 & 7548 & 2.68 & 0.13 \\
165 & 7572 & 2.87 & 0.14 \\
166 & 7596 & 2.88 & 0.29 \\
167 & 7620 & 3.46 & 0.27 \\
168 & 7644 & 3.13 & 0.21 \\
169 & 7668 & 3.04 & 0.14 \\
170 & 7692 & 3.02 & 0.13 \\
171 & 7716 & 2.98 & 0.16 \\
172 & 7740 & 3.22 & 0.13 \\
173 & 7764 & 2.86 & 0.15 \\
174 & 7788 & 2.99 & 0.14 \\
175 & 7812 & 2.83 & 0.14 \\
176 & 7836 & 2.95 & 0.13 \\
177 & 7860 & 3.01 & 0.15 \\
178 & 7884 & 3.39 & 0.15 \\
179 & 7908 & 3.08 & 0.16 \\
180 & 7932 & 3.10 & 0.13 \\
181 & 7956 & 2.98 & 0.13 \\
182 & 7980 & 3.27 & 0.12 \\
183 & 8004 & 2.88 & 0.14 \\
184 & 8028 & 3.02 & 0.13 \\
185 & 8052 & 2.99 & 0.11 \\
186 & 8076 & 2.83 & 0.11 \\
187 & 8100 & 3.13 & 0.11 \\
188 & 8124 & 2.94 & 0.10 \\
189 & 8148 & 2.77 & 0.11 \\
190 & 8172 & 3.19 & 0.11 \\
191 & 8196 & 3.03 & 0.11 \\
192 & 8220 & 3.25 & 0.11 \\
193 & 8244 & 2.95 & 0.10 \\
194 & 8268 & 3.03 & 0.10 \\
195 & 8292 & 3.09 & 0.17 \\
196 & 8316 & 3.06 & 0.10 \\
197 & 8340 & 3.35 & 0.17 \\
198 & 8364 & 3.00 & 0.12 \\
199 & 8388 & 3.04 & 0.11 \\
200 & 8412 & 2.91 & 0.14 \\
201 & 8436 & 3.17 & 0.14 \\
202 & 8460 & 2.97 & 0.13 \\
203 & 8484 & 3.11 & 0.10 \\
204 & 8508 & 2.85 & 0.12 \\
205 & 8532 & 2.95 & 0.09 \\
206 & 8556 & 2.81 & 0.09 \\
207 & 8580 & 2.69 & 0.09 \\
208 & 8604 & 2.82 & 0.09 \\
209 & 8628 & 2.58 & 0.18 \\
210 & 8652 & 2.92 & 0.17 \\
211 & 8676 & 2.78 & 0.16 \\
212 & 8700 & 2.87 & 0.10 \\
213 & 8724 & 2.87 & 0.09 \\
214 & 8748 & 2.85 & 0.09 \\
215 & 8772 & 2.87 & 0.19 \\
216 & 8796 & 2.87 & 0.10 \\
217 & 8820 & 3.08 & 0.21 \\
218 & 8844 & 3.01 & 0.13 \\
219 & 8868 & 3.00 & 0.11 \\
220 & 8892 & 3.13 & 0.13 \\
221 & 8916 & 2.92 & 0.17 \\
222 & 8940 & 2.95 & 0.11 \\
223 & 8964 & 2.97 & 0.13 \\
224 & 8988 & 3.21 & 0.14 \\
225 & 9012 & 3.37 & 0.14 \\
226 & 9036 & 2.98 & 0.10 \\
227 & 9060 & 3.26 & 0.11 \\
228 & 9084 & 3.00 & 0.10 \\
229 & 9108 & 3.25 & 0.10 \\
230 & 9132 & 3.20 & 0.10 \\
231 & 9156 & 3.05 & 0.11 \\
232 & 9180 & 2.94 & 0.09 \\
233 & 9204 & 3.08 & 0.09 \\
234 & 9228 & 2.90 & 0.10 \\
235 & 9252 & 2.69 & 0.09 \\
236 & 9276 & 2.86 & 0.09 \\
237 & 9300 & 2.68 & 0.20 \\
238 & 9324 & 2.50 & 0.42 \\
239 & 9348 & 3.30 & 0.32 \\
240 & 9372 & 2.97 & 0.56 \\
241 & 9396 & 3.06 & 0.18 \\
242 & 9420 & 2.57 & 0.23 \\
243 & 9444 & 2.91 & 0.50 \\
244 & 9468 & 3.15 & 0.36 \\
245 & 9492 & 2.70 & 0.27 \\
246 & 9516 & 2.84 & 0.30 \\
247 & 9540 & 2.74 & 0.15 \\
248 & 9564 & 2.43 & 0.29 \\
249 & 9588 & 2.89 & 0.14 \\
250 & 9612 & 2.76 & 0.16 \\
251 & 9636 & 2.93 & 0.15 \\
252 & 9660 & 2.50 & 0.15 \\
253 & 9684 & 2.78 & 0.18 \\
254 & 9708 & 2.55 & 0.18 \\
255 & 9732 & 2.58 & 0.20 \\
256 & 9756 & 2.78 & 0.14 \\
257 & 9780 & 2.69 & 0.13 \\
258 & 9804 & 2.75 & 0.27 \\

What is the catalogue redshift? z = 0.206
